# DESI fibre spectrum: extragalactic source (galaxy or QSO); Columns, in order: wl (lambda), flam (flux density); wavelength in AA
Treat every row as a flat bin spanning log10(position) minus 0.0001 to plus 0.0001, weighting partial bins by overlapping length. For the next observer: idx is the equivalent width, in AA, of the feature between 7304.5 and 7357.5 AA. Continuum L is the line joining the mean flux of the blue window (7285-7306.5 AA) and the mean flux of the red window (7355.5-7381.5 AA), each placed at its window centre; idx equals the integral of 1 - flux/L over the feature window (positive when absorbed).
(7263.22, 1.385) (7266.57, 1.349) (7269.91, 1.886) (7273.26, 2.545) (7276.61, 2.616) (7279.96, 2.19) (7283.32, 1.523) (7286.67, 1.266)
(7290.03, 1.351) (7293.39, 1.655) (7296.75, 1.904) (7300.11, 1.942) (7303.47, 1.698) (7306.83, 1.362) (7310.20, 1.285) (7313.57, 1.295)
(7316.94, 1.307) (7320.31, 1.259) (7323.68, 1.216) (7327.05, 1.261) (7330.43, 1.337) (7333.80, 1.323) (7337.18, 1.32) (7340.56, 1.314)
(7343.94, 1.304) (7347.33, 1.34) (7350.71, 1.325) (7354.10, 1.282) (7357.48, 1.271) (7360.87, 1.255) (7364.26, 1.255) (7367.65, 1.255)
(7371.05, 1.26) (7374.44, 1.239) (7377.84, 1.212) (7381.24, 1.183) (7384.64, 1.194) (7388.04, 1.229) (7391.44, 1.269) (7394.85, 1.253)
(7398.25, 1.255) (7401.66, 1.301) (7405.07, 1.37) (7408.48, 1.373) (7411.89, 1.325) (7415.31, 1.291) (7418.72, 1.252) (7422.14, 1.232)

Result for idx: 4.7 AA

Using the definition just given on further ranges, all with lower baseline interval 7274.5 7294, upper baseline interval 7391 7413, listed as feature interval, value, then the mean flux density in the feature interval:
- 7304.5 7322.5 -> 3.8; 1.31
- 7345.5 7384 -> 5.3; 1.26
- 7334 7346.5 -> 2.0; 1.31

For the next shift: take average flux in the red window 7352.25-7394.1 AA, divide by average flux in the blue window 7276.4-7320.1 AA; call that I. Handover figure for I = 0.78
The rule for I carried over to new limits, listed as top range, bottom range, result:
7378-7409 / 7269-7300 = 0.67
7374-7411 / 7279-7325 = 0.84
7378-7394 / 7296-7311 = 0.74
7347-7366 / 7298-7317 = 0.85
